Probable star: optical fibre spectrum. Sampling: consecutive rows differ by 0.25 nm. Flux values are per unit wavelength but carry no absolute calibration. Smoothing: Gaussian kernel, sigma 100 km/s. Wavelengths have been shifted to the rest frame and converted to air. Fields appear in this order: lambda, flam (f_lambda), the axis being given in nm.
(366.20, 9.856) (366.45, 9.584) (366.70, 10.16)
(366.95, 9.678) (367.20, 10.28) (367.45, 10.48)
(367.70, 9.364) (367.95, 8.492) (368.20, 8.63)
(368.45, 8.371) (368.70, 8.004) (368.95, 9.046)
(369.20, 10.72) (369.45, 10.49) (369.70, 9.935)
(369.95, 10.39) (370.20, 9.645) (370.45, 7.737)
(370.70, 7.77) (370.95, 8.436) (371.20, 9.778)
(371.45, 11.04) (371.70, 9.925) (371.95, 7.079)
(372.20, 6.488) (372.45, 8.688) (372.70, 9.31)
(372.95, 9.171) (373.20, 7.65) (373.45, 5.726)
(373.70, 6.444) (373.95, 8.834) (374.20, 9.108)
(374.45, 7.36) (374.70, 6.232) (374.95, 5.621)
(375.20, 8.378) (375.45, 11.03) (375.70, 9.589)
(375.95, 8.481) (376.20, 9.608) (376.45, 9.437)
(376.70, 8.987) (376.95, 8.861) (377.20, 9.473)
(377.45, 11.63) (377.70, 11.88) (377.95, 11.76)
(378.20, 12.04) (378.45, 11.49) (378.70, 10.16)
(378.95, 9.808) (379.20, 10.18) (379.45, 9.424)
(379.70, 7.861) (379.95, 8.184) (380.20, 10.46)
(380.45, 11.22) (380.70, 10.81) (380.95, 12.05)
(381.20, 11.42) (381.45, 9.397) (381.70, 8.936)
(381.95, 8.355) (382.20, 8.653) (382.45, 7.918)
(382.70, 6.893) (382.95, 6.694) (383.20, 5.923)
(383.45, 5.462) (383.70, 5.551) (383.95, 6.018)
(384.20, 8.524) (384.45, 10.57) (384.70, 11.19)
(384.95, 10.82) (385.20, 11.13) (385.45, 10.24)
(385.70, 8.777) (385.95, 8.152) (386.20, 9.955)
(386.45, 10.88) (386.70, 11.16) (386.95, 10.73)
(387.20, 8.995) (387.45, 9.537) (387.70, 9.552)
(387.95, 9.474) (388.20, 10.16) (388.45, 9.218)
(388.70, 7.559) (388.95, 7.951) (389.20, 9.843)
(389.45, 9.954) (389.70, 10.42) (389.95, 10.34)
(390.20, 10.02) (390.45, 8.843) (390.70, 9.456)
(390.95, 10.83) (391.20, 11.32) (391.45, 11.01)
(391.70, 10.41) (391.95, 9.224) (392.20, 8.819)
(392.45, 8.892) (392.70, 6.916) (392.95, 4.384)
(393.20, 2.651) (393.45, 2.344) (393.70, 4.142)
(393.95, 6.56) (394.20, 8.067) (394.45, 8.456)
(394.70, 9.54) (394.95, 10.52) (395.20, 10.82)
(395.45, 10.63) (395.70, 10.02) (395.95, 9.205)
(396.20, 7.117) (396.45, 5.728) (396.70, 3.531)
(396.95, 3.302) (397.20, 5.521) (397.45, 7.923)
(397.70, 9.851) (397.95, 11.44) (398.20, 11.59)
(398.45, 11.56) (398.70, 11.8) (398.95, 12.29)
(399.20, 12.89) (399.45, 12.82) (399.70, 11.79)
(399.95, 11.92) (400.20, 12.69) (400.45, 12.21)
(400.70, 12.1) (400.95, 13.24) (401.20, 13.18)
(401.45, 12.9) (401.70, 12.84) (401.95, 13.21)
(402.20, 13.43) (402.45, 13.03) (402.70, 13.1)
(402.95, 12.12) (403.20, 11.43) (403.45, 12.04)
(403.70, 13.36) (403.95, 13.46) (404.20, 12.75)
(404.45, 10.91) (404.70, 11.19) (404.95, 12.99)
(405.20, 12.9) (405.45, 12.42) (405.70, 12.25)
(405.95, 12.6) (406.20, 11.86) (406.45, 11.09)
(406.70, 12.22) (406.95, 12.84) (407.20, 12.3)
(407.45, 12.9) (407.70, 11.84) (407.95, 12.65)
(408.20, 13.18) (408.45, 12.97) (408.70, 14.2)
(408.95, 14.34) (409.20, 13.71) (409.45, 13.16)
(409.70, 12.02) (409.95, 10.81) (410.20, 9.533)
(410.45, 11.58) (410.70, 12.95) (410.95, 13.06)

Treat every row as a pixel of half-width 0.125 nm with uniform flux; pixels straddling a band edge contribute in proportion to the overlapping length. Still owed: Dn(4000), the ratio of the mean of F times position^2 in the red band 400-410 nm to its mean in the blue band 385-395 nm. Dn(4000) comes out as 1.53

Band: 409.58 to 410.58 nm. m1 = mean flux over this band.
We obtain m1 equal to 11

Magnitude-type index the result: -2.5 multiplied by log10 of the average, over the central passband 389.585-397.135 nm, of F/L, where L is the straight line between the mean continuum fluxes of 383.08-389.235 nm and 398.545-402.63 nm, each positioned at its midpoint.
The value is 0.31 mag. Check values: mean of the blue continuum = 9.09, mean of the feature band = 8.09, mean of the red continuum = 12.6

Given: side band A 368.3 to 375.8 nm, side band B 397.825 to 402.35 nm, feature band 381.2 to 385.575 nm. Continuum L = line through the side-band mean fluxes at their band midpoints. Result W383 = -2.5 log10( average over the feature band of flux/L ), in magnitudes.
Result 0.20 mag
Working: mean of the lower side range 8.6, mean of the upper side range 12.4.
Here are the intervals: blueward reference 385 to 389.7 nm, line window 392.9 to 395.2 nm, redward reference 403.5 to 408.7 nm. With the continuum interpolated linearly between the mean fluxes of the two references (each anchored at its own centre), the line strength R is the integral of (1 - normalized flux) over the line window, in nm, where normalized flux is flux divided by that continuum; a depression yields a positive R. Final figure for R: 0.88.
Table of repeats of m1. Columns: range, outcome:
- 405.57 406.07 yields 12.4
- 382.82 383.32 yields 6.32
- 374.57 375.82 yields 8.16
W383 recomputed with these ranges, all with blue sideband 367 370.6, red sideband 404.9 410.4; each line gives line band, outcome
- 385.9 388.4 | 0.10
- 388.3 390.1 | 0.18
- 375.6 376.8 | 0.09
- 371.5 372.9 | 0.14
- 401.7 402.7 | -0.10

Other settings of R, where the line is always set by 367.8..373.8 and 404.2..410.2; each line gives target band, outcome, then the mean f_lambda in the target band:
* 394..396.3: 0.390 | 9.31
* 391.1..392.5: 0.114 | 9.98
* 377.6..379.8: -0.233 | 10.5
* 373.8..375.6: 0.205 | 8.08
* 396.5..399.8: 0.553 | 9.61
